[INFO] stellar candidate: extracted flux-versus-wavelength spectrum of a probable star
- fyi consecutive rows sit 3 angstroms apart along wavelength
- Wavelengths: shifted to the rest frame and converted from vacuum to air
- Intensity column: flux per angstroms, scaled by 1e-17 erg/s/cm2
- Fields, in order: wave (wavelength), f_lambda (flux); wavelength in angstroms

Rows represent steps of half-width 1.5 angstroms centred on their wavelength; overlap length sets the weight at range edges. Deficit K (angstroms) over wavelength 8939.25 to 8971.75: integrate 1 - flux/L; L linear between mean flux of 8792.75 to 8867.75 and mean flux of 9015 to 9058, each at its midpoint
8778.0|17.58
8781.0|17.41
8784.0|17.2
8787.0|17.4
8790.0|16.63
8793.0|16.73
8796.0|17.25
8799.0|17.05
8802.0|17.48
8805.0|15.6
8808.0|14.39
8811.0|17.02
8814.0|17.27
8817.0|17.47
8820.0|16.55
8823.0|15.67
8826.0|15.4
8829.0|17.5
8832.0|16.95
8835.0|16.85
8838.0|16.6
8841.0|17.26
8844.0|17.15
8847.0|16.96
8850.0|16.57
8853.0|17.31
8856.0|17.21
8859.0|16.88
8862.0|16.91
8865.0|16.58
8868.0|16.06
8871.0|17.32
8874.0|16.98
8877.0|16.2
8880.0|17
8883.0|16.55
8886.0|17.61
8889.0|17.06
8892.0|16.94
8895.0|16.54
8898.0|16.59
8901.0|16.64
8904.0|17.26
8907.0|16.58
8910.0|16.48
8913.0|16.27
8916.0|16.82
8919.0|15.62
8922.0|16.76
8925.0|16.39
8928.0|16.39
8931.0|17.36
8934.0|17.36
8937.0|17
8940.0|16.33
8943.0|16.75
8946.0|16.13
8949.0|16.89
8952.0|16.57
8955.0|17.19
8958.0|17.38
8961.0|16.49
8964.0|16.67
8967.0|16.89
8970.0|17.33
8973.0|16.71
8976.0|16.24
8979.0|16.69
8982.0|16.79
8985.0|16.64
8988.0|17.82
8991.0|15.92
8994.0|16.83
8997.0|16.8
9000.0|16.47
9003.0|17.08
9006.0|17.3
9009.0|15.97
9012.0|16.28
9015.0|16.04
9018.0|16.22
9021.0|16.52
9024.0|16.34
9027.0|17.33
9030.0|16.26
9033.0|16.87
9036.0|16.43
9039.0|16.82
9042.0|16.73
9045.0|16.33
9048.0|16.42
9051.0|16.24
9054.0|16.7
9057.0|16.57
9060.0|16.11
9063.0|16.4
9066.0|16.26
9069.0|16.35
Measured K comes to -0.4 angstroms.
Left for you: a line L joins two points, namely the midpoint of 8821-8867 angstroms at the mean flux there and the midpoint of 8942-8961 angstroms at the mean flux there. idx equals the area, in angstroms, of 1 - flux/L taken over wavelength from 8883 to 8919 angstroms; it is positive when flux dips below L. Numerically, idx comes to 0.1 angstroms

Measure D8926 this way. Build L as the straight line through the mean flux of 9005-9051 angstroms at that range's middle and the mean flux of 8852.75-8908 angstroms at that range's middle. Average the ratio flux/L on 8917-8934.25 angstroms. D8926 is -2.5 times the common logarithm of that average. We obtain 0.01 mag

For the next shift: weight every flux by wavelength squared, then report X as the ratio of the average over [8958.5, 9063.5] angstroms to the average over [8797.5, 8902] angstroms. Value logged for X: 1.03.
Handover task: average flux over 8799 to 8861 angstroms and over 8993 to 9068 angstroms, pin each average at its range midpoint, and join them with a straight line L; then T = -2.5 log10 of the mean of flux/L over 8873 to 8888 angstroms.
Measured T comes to -0.01 mag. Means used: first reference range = 16.7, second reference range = 16.5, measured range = 16.9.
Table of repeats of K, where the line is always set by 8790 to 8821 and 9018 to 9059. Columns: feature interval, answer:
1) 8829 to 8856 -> -0.55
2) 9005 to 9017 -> 0.16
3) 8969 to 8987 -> -0.17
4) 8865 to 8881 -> -0.04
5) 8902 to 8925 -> 0.13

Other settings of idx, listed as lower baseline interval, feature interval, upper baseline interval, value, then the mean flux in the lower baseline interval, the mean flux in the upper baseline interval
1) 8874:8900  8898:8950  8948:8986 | 0.5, 16.8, 16.8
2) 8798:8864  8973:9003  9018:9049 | -0.2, 16.7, 16.6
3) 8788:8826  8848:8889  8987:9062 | -0.8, 16.6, 16.6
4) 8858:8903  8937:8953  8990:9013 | 0.1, 16.8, 16.6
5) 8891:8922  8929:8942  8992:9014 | -0.3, 16.6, 16.6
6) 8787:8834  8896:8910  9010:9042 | -0.1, 16.6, 16.5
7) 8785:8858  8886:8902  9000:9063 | -0.1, 16.8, 16.5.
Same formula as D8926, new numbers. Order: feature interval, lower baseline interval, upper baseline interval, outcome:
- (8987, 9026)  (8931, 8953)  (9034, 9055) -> 0.00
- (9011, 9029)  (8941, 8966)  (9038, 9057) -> 0.01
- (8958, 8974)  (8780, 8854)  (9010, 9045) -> -0.02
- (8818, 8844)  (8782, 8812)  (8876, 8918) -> 0.00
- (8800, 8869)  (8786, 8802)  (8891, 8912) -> 0.01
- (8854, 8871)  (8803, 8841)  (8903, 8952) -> -0.02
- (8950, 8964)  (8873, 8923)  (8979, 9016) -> -0.01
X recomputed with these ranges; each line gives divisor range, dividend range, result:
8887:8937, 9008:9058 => 1.01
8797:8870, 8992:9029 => 1.03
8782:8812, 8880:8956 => 1.03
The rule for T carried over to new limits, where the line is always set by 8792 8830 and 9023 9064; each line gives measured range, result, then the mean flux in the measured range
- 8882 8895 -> -0.03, 17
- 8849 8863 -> -0.03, 17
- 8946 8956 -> -0.01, 16.8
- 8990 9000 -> 0.00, 16.5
